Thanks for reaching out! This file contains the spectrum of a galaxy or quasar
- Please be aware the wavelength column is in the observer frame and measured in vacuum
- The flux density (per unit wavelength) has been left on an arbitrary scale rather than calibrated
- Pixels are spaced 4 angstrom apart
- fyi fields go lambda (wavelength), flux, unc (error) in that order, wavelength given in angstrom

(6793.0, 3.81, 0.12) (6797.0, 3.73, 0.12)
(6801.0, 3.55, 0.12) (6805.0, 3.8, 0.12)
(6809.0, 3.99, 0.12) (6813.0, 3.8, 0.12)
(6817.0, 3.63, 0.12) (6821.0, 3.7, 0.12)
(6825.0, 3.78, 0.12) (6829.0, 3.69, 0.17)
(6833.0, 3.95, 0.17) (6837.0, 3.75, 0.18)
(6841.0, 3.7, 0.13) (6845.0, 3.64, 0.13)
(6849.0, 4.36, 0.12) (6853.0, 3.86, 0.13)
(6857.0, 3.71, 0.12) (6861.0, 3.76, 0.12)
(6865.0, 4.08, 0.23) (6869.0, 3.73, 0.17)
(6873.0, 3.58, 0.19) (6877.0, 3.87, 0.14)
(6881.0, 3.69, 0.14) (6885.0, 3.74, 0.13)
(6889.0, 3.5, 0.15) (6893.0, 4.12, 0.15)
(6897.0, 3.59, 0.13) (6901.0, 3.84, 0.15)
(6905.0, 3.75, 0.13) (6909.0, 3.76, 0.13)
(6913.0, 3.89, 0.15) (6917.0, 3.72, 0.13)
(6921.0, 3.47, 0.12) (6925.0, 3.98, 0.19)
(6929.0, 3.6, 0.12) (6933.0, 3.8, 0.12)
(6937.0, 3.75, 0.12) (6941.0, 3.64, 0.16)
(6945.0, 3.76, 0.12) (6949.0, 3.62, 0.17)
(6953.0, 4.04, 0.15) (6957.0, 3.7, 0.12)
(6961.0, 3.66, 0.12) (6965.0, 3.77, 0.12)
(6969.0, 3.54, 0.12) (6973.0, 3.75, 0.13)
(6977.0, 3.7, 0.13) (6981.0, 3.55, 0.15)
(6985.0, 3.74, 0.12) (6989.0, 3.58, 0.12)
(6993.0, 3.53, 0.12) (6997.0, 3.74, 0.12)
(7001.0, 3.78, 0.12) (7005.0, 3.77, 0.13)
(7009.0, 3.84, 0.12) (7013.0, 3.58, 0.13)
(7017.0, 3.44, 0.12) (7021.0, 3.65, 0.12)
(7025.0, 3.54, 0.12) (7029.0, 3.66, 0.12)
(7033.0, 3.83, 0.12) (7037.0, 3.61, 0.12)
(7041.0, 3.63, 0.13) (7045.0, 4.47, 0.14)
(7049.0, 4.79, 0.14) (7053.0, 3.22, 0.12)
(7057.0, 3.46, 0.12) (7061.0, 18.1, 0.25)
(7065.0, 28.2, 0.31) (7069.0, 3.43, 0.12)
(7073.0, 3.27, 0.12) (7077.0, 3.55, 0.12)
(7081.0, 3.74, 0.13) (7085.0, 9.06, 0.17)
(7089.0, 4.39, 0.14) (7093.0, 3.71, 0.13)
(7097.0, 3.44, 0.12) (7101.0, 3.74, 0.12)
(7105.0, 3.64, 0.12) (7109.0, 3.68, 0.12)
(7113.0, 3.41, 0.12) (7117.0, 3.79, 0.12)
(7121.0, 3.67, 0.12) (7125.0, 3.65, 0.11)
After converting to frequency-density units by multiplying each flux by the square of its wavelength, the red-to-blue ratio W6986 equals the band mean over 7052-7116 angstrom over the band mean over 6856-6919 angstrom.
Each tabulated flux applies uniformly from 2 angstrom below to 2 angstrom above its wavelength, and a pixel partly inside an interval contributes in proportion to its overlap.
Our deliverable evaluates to 1.79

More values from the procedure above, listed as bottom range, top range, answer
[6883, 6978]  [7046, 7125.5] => 1.65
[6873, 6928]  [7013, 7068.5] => 1.82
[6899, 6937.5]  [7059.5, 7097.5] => 2.26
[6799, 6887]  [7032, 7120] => 1.62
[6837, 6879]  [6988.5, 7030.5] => 1.00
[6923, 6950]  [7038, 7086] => 2.02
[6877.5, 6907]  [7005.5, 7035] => 1.01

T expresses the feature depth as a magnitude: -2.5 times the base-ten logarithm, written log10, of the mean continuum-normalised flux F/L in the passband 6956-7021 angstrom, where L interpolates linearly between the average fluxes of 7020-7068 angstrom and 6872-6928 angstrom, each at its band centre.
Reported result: 0.48 mag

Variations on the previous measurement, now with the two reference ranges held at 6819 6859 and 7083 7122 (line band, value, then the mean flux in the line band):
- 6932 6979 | 0.08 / 3.73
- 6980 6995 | 0.13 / 3.6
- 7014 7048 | 0.11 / 3.76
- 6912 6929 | 0.06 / 3.74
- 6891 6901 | 0.02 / 3.85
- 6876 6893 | 0.04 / 3.74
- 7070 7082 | 0.21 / 3.49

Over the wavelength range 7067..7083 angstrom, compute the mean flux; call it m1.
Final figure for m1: 3.5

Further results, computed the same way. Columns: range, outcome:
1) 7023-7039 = 3.66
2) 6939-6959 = 3.75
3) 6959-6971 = 3.66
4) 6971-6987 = 3.69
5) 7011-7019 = 3.51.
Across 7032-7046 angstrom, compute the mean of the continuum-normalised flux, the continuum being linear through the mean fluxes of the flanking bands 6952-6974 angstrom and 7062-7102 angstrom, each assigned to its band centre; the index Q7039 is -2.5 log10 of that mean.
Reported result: 0.45 mag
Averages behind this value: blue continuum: 3.73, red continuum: 7.01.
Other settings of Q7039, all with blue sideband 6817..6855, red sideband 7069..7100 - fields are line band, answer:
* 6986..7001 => 0.144 mag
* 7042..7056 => 0.055 mag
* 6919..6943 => 0.089 mag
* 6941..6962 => 0.089 mag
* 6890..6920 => 0.050 mag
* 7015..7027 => 0.190 mag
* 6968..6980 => 0.127 mag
